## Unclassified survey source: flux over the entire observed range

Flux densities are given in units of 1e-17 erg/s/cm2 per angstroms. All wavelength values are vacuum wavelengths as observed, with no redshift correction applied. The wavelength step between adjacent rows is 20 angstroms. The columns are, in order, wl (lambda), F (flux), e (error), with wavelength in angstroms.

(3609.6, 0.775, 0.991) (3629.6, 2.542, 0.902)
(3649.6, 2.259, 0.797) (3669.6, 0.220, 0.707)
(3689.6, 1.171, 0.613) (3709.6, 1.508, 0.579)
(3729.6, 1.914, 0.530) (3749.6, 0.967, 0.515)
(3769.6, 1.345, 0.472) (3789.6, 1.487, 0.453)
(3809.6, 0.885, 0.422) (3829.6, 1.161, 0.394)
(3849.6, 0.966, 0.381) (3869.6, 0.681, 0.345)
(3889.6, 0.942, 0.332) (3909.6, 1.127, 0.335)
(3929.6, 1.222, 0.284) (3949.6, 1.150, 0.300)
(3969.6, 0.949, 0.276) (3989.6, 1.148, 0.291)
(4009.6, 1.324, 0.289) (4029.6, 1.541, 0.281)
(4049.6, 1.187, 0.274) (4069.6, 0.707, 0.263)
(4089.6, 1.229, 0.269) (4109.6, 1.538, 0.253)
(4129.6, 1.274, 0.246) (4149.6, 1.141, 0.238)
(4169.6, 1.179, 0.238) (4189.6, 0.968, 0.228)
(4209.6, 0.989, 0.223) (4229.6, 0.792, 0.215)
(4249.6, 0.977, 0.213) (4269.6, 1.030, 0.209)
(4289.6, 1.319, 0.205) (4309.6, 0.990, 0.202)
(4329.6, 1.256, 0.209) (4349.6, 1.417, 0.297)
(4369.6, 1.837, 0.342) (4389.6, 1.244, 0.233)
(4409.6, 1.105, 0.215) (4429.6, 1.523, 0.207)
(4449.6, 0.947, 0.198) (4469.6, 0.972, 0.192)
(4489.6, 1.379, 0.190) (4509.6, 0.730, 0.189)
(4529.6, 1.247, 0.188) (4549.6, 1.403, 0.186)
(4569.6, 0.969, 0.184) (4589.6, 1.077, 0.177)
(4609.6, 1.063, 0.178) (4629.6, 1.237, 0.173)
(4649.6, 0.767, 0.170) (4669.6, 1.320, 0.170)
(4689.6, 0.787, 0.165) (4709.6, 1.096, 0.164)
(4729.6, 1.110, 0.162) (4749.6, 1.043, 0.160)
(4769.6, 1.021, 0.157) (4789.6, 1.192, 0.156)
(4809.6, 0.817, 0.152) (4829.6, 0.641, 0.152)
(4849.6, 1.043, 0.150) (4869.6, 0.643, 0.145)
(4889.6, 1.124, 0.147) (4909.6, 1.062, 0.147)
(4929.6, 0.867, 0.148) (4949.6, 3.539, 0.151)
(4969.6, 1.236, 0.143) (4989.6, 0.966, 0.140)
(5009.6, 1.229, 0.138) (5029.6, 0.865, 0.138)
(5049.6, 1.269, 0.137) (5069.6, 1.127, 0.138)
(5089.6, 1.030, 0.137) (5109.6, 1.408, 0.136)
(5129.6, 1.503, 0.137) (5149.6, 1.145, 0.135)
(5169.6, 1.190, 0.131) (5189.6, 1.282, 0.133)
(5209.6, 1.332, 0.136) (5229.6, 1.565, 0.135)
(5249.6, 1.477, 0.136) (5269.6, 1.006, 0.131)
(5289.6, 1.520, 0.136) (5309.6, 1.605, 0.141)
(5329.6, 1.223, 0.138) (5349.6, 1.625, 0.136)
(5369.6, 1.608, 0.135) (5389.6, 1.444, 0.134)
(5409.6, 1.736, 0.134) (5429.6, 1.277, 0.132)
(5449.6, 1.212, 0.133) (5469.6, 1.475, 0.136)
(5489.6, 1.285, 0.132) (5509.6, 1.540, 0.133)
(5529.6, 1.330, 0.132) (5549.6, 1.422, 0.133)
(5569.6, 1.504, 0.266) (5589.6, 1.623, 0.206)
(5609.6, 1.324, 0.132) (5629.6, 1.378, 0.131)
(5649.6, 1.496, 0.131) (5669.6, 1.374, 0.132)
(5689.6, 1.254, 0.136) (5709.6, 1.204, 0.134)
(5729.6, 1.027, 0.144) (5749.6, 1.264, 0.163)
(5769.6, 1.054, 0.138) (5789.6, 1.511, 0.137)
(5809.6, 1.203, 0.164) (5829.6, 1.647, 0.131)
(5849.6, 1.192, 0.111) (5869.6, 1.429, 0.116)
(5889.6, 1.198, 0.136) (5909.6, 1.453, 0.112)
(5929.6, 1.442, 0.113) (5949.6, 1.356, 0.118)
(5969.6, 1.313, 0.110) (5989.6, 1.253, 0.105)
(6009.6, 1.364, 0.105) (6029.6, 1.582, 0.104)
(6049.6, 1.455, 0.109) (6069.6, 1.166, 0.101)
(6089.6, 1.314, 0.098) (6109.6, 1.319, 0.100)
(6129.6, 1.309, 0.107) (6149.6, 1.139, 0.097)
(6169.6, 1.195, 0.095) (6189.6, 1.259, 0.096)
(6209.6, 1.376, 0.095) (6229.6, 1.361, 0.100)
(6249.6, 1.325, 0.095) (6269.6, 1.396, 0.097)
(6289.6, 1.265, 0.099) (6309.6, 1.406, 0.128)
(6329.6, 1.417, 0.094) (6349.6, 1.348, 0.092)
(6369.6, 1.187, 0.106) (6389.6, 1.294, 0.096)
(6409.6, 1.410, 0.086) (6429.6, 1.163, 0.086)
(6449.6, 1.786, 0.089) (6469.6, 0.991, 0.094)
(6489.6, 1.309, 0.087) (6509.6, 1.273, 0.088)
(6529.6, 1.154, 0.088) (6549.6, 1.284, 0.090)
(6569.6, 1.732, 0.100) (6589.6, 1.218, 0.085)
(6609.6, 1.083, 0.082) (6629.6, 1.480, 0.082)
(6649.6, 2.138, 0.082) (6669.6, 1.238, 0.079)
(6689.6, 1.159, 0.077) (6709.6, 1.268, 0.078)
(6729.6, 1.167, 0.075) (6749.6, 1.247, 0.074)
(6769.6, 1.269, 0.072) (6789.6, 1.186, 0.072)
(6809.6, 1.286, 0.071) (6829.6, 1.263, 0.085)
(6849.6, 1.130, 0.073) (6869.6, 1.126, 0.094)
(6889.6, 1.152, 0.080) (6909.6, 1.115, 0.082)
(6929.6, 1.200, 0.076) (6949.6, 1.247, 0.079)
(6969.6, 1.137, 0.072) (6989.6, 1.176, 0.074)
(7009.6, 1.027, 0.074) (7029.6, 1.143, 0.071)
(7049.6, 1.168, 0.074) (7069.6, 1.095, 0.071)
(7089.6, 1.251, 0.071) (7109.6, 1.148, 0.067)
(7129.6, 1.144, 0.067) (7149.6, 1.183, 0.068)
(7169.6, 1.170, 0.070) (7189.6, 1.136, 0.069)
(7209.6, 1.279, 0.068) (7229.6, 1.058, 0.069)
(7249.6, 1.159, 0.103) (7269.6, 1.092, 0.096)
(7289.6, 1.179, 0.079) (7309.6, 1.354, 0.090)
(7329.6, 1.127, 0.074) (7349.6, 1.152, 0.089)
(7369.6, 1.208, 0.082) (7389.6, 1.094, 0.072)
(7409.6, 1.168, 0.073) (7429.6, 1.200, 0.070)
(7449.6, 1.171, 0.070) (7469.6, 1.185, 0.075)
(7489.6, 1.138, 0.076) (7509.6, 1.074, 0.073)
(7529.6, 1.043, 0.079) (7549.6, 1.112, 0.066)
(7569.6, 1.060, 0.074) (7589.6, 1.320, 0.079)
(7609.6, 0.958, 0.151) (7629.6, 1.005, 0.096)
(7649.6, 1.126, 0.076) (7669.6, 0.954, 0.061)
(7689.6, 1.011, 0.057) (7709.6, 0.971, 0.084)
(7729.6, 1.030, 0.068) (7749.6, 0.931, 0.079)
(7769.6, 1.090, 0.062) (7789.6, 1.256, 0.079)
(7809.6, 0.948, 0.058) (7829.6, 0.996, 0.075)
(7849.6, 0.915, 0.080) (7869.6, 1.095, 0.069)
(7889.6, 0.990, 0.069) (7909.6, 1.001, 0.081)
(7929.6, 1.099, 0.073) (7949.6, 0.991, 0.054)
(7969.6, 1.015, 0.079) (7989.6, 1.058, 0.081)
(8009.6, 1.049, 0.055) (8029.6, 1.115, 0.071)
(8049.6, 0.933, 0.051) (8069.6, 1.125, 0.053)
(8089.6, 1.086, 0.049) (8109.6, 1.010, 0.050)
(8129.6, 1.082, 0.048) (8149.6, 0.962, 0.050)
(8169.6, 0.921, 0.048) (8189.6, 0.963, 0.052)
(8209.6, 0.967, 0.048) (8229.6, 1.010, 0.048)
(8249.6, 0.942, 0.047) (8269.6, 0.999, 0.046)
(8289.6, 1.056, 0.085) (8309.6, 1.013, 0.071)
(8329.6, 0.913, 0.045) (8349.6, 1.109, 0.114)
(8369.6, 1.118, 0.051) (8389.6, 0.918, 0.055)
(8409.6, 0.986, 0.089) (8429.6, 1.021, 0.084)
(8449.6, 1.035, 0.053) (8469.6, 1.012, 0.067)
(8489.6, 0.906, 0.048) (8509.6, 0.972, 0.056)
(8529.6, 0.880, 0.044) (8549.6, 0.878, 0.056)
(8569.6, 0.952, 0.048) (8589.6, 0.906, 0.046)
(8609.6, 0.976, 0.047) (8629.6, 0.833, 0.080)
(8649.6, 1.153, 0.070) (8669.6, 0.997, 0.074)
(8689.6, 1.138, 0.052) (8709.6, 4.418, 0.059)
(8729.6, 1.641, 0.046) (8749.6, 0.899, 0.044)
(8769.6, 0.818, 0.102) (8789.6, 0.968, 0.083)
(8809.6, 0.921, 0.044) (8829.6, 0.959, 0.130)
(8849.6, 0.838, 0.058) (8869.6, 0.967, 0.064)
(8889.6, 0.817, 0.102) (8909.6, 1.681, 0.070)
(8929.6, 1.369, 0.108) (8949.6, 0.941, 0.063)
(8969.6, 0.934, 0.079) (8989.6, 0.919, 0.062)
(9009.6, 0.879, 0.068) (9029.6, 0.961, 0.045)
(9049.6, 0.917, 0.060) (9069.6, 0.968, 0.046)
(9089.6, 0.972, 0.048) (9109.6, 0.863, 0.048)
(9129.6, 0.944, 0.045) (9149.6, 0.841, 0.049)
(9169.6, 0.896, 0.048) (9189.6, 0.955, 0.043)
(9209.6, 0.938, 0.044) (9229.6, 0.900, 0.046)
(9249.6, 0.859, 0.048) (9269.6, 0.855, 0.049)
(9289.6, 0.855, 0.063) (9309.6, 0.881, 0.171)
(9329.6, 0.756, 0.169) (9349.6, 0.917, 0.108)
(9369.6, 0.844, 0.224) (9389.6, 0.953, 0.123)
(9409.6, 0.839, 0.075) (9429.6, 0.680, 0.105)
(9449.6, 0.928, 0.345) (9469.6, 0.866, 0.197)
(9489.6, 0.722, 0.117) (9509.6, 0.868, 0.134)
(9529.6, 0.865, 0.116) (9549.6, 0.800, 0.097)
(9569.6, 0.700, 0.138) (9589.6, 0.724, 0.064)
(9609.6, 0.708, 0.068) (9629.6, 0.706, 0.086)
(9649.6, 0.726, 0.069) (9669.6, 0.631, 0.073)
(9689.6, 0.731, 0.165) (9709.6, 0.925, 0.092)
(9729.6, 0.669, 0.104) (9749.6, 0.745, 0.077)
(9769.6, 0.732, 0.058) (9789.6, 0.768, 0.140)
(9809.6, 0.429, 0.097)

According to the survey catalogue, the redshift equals 0.33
